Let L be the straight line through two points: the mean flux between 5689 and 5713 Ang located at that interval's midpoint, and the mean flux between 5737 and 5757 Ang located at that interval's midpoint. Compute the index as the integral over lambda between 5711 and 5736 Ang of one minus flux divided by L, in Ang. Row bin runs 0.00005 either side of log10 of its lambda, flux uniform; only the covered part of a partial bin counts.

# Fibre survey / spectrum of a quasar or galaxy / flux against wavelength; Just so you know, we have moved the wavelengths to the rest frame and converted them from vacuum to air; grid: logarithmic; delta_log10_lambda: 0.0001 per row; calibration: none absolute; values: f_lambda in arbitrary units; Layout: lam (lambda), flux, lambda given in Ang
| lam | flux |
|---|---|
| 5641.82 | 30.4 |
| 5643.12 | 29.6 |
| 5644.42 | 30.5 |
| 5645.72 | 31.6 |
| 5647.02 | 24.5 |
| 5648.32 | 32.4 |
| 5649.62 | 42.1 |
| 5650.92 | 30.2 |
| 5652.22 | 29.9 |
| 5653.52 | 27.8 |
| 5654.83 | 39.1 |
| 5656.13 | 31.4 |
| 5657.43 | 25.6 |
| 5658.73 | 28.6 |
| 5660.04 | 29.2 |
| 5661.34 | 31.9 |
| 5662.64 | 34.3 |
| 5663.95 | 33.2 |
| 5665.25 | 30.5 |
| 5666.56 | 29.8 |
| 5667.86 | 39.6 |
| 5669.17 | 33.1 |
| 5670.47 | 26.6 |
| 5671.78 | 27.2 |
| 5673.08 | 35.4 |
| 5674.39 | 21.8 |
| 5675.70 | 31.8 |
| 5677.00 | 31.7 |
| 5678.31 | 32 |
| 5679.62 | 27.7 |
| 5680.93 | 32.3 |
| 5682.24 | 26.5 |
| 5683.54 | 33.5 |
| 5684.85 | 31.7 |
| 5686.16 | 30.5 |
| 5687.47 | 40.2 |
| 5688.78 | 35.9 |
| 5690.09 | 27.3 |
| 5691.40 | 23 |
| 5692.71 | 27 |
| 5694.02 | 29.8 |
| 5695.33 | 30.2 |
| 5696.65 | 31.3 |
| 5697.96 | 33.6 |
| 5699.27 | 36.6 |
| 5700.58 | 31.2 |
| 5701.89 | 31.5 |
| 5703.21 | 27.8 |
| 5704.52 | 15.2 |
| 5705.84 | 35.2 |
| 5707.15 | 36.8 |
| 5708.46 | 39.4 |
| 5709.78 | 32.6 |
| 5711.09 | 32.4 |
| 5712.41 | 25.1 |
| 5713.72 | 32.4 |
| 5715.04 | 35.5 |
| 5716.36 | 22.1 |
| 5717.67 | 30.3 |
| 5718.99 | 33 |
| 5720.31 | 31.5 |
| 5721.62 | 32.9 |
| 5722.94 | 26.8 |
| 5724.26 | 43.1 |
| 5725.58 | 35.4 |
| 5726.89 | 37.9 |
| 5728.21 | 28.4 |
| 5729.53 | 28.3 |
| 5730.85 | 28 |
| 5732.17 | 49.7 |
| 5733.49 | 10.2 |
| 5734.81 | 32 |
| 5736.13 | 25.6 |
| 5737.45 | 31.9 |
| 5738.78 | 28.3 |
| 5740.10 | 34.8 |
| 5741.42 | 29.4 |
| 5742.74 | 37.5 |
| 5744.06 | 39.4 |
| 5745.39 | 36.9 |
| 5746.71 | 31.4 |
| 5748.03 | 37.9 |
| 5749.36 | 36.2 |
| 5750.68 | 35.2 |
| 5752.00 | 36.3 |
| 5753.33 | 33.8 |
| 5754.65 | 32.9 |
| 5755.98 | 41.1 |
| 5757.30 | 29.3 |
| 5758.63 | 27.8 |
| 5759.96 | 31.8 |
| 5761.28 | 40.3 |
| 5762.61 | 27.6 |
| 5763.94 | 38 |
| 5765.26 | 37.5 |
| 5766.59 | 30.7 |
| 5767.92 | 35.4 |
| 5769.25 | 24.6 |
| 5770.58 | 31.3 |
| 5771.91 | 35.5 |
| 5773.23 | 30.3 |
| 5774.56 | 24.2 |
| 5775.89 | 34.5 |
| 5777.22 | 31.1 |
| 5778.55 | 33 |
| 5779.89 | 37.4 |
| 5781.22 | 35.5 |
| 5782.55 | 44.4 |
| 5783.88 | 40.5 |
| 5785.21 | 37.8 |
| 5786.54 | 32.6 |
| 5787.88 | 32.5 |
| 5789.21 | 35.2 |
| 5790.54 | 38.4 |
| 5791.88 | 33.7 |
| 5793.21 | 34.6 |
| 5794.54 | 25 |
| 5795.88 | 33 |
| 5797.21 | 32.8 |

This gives 1.1 Ang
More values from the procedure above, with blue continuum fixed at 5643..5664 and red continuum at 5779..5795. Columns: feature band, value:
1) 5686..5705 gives 1.4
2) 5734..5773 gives 1.4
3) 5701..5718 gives 1.4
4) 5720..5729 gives 0.0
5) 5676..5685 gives 0.4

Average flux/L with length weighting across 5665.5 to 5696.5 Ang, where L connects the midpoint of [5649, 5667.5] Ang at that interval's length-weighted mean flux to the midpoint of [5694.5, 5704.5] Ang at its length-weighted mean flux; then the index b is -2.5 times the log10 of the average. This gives 0.02 mag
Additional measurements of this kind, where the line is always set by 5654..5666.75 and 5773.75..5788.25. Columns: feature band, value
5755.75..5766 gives 0.013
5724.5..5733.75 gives 0.025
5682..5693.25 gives 0.045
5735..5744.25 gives 0.053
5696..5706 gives 0.086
